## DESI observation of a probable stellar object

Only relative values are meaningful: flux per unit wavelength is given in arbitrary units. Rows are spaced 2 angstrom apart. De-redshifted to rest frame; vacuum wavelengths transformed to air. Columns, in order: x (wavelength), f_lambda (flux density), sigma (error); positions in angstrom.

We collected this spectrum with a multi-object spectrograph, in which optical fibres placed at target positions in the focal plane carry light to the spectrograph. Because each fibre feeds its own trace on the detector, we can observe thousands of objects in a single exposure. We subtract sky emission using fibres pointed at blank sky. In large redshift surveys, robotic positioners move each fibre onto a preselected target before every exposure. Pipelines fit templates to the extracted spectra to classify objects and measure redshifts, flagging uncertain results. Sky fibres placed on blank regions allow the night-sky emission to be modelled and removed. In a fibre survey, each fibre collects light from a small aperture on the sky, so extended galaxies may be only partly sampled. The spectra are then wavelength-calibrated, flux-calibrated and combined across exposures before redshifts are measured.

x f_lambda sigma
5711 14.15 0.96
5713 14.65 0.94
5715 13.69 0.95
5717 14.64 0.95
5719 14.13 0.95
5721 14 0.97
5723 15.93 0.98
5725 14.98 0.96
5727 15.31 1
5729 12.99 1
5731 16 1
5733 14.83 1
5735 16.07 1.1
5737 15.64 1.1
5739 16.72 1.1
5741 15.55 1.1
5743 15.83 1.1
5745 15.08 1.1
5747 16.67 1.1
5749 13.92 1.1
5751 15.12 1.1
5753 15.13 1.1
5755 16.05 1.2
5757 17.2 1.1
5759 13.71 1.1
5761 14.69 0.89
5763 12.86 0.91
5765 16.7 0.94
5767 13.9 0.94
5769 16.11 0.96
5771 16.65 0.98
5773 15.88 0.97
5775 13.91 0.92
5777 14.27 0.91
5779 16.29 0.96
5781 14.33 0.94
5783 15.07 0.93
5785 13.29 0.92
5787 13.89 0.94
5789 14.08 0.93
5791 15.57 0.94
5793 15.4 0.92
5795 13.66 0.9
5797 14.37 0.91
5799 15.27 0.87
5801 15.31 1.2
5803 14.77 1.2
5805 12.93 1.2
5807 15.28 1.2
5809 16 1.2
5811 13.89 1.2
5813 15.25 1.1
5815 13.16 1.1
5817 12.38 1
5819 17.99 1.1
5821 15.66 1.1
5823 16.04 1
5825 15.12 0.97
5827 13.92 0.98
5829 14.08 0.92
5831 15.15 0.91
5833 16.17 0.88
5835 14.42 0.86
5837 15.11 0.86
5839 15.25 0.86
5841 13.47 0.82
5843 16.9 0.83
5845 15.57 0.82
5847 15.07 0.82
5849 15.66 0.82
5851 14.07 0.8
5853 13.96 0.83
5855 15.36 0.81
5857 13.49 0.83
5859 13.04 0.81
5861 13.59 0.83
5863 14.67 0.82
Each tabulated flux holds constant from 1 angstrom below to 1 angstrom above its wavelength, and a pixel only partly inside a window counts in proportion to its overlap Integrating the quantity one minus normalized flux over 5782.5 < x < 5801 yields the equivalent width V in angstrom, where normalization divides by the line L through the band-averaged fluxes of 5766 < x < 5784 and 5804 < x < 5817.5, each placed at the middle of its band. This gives 0.2 angstrom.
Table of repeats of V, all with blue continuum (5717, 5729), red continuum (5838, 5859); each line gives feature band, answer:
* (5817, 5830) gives -0.4 angstrom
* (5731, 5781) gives -2.2 angstrom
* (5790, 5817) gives 0.3 angstrom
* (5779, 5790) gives 0.3 angstrom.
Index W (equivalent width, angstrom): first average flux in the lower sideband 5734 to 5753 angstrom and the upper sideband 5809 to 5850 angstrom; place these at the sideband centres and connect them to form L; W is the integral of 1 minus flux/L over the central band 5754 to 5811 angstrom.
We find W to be 1.7 angstrom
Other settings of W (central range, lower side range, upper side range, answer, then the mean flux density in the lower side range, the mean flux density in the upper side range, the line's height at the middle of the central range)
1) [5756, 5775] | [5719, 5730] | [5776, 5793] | -0.8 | 14.6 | 14.6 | 14.6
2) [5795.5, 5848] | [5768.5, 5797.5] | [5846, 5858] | -0.8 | 14.8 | 14.6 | 14.7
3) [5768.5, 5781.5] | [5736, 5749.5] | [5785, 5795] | -0.4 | 15.7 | 14.5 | 14.9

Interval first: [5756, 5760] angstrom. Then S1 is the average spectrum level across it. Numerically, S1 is 15.5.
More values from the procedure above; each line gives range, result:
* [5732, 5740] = 15.8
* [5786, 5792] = 14.5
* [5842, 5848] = 15.8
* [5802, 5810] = 14.7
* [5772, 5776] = 14.9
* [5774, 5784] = 14.8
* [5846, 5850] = 15.4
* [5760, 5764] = 13.8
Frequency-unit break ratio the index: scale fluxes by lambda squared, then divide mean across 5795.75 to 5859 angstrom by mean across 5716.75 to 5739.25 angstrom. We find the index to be 1.02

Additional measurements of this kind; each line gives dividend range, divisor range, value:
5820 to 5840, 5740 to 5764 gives 1.02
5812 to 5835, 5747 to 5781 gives 1.01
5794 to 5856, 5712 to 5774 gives 1.01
